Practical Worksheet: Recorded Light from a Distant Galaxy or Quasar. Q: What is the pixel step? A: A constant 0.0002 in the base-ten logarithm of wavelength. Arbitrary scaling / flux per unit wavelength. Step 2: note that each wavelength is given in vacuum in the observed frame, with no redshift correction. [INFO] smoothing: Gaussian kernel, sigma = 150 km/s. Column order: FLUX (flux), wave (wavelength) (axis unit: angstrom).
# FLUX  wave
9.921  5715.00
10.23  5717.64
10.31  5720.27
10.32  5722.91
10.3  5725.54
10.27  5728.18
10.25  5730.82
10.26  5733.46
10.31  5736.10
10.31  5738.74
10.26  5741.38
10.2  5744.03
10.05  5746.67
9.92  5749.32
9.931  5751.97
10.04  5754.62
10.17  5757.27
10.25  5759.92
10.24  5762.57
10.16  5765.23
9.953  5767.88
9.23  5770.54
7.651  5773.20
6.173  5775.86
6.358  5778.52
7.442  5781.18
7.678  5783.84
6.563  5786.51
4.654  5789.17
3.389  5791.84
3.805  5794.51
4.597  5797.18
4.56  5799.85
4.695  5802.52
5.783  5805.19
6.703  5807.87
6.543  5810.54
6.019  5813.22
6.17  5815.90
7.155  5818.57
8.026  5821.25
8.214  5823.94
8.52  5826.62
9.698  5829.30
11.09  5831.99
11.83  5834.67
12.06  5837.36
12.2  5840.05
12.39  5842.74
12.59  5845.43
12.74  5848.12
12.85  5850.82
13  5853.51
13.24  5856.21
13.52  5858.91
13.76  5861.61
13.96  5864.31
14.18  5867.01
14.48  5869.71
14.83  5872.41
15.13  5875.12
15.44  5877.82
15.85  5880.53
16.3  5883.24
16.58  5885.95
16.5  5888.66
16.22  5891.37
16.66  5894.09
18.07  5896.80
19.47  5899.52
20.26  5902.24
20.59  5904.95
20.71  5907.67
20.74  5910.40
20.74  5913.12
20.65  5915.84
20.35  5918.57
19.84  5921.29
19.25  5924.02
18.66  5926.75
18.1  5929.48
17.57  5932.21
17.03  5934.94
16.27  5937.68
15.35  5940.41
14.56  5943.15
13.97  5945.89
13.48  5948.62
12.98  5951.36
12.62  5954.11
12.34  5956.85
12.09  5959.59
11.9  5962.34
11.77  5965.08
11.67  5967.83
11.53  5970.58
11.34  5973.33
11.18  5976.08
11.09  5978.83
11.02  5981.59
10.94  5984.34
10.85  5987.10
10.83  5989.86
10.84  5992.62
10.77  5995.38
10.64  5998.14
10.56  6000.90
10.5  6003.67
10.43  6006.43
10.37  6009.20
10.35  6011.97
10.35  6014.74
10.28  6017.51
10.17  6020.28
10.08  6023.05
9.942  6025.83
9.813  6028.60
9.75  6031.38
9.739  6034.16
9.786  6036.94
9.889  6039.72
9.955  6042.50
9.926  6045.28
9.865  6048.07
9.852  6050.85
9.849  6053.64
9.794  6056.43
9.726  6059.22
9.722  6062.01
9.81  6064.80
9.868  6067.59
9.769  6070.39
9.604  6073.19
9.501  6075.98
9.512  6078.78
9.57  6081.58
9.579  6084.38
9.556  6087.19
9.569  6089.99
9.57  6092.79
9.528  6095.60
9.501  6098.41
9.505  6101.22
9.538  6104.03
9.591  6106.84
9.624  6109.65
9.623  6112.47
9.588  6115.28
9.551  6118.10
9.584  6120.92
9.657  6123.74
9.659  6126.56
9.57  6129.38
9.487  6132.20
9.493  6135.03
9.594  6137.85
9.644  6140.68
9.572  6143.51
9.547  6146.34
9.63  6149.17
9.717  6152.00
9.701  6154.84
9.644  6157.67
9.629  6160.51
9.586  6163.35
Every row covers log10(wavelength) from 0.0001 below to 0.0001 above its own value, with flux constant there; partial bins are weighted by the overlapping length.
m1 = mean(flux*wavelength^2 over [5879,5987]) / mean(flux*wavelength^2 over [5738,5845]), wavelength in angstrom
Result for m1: 1.99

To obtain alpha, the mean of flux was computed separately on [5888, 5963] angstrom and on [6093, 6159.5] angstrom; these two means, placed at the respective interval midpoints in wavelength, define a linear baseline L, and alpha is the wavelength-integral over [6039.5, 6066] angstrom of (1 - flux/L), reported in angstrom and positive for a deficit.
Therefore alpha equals 5.4 angstrom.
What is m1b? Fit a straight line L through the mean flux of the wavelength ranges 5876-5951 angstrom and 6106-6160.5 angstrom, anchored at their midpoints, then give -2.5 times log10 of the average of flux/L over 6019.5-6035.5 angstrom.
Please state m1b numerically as 0.34 mag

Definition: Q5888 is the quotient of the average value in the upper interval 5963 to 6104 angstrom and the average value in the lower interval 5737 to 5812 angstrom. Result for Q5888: 1.31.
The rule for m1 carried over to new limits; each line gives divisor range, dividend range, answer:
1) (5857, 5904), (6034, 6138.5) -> 0.65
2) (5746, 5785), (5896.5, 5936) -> 2.28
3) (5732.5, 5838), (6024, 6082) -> 1.32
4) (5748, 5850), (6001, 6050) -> 1.31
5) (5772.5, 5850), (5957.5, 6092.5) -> 1.42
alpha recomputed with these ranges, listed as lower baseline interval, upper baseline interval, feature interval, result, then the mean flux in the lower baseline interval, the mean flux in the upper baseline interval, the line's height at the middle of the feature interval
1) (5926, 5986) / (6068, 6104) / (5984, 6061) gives 8.4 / 13.4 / 9.57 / 11.5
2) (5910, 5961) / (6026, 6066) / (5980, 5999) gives 3.5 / 16.6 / 9.82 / 13.3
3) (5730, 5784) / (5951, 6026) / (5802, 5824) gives 7.3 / 9.4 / 11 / 9.8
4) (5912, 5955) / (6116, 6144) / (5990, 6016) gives 6.9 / 17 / 9.58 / 14.4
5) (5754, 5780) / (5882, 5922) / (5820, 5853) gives 7.2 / 8.98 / 18.9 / 14.1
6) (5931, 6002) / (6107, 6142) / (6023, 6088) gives 6.5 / 12.5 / 9.59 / 10.9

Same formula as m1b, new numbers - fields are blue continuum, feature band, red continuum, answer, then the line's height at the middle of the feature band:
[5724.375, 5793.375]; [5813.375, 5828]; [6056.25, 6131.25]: 0.20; 9.03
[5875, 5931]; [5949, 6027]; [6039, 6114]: 0.27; 14.2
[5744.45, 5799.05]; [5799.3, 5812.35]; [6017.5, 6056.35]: 0.38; 8.17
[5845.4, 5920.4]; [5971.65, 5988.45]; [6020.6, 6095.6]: 0.15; 12.8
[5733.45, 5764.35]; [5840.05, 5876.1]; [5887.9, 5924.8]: 0.22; 16.5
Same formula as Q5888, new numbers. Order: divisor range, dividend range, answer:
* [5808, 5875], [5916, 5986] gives 1.28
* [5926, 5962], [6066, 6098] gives 0.65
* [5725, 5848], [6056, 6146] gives 1.12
